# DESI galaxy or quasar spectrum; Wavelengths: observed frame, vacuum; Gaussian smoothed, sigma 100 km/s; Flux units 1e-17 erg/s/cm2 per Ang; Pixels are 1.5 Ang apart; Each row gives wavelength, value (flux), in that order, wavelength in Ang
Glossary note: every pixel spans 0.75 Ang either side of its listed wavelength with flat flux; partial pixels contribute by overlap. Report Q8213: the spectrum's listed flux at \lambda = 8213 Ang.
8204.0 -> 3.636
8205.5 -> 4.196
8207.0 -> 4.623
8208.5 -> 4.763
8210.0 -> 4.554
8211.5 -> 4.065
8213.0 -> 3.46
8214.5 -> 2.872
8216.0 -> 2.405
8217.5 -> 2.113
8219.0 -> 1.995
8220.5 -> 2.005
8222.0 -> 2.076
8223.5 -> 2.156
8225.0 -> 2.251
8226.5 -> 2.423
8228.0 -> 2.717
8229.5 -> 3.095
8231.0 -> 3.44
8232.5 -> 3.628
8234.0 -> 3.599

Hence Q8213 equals 3.46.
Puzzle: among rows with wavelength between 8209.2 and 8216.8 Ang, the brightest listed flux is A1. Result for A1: 4.554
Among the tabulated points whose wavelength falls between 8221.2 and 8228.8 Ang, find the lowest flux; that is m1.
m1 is 2.076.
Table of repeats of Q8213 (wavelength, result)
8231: 3.44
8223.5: 2.156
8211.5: 4.065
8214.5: 2.872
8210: 4.554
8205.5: 4.196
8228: 2.717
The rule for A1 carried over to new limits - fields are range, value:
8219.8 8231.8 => 3.44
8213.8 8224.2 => 2.872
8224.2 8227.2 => 2.423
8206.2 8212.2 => 4.763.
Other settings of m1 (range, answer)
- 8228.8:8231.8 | 3.095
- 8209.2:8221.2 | 1.995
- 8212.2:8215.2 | 2.872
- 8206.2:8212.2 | 4.065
